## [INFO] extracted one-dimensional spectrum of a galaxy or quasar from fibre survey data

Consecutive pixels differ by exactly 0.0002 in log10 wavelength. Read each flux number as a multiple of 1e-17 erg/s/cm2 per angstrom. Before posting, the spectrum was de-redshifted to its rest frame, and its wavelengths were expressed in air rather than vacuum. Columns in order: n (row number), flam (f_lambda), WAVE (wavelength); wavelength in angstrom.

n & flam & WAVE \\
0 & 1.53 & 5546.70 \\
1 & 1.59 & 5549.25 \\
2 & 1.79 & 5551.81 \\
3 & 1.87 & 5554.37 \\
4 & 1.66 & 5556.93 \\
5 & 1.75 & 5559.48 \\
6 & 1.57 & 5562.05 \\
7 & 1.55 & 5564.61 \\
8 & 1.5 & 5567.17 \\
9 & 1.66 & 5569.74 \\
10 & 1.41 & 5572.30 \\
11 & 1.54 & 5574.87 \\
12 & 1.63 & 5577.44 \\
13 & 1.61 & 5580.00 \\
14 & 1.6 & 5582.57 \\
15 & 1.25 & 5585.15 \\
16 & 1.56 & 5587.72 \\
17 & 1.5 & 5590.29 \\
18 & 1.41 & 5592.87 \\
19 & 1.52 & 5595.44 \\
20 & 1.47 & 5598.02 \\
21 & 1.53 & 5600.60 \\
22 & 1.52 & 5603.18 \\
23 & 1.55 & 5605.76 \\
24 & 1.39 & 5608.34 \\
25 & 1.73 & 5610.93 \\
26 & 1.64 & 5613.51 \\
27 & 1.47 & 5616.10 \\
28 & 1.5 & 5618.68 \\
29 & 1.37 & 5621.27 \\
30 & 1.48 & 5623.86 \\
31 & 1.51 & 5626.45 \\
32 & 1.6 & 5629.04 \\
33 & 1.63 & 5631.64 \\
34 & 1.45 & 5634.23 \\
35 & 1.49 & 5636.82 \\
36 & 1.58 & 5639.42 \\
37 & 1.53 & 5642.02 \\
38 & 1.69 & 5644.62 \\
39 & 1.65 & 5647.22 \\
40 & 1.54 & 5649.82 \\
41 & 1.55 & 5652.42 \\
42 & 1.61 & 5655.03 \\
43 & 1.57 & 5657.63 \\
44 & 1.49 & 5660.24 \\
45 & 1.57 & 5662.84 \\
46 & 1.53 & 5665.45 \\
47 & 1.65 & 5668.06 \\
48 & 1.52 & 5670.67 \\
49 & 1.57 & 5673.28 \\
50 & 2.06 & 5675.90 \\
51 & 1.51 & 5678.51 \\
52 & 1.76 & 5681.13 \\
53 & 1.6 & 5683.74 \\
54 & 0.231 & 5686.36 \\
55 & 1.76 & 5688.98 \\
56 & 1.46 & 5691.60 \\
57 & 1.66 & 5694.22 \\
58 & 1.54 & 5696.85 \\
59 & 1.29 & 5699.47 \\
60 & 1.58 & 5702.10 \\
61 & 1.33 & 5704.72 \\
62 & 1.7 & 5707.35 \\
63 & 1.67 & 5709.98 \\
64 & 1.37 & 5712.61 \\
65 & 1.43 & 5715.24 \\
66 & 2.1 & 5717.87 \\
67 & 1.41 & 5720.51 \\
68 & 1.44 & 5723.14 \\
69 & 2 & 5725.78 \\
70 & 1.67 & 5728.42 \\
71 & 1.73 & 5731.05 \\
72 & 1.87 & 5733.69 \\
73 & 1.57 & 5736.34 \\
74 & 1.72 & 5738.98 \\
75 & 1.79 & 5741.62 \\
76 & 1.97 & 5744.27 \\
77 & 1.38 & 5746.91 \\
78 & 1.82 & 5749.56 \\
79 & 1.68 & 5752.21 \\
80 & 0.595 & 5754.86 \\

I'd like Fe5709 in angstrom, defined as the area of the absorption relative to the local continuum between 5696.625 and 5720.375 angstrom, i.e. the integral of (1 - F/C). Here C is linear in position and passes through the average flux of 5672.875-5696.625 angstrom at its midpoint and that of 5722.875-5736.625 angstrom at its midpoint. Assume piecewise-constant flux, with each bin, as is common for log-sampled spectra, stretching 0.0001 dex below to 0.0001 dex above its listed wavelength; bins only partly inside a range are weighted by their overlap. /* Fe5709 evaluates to 1.2 angstrom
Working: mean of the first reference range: 1.51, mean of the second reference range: 1.74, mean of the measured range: 1.55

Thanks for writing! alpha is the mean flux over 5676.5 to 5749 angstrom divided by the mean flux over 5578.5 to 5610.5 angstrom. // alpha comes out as 1.06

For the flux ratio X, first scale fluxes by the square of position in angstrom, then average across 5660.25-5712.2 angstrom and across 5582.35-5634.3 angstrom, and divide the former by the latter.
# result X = 1.04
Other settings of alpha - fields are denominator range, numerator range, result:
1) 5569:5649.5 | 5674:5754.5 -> 1.04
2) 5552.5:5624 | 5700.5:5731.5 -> 1.04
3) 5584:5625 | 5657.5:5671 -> 1.04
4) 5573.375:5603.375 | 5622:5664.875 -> 1.03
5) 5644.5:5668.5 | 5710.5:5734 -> 1.05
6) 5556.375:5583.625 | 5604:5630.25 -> 0.96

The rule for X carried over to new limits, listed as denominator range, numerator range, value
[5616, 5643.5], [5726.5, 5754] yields 1.17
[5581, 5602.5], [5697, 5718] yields 1.07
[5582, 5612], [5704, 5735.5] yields 1.15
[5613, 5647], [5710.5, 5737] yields 1.12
